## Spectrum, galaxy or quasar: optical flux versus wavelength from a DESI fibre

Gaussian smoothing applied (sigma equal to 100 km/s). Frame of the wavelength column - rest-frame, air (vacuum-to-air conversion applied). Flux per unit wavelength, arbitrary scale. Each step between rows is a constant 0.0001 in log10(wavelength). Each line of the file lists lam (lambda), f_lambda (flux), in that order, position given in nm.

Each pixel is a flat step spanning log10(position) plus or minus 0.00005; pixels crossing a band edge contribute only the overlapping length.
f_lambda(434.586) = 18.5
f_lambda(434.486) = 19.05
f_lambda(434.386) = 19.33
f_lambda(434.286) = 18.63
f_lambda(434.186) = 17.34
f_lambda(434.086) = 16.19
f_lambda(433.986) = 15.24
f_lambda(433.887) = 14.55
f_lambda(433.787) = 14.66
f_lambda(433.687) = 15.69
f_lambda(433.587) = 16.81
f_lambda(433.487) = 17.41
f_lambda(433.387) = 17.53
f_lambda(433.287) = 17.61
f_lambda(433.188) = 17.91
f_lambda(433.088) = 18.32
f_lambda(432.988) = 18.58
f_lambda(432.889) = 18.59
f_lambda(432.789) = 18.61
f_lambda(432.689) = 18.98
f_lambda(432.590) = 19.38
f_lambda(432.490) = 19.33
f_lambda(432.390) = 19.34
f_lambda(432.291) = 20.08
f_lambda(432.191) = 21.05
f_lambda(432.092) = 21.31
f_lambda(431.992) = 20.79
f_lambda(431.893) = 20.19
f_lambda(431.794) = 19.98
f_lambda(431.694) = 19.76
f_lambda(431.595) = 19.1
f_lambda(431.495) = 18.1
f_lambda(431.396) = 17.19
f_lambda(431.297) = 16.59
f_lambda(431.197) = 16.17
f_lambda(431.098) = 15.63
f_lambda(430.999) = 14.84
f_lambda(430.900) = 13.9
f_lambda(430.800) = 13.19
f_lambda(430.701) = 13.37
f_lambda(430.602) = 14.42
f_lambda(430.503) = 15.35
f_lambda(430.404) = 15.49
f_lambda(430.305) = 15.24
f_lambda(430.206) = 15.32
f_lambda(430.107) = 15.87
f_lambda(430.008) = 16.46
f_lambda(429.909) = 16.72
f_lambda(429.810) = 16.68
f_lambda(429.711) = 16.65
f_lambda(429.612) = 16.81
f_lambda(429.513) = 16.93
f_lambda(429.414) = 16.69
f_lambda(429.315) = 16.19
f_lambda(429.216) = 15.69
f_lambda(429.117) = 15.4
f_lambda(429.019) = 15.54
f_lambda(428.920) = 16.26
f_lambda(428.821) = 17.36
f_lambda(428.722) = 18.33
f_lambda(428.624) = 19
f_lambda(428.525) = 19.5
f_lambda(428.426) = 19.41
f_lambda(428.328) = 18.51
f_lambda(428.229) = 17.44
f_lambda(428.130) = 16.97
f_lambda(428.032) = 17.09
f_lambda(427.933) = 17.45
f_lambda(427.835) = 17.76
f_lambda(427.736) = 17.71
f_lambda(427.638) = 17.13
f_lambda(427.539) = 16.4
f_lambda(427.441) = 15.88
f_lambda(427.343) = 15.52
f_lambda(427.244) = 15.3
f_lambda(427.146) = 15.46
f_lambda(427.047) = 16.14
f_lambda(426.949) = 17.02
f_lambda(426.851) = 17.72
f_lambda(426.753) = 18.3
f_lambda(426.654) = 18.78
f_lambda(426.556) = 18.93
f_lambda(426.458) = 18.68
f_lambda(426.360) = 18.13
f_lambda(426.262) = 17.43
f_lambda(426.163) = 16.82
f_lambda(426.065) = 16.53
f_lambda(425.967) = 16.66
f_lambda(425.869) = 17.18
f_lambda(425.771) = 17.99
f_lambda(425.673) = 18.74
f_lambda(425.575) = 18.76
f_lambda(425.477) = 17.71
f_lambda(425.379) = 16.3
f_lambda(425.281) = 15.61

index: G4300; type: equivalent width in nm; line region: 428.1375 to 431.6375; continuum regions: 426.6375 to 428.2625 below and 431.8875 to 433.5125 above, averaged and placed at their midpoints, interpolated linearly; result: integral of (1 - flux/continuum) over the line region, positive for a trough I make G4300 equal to 0.29 nm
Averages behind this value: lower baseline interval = 16.9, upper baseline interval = 19.1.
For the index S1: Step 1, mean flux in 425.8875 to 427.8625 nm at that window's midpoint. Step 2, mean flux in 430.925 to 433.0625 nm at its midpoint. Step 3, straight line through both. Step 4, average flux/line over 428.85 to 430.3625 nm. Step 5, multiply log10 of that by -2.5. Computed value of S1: 0.11 mag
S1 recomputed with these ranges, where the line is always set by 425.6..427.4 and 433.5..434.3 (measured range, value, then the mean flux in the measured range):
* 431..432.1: -0.117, 18.4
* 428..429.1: -0.046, 17.7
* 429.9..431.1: 0.114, 15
